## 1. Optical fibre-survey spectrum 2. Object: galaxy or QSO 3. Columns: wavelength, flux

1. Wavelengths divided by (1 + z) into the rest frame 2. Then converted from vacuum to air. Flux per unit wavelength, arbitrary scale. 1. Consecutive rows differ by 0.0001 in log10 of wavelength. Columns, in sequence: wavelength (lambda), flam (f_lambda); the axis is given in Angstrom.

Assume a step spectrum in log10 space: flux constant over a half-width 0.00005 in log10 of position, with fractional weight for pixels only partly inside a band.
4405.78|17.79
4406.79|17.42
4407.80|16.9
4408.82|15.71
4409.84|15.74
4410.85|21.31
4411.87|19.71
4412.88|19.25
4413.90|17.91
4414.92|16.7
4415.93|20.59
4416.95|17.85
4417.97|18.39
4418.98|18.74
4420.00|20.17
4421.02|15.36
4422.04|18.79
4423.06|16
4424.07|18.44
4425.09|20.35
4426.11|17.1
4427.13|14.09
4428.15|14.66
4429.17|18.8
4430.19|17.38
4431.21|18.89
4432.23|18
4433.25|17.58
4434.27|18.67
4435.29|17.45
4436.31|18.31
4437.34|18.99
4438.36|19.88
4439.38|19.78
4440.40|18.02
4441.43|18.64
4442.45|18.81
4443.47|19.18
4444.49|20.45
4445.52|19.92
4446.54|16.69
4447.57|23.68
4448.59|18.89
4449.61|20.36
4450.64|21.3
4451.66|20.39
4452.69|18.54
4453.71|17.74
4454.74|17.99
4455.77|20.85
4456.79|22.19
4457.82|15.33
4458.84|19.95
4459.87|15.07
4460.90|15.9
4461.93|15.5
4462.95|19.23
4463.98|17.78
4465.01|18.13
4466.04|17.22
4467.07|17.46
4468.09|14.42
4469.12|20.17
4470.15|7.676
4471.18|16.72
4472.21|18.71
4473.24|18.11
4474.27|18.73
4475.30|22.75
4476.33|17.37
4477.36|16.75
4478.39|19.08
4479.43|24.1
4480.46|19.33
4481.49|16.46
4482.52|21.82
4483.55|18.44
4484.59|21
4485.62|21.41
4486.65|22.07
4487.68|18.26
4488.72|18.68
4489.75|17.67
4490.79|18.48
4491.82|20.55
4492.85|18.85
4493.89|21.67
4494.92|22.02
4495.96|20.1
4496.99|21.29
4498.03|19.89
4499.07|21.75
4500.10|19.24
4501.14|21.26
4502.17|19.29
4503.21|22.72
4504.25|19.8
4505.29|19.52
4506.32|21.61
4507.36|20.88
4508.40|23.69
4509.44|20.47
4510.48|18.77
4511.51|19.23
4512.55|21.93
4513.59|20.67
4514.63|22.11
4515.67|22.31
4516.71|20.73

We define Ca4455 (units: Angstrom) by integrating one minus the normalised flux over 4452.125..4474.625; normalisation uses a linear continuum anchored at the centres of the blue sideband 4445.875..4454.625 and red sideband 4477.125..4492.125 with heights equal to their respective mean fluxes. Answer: 2.5 Angstrom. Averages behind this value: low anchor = 19.6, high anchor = 19.6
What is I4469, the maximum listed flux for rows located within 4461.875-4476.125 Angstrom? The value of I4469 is 22.75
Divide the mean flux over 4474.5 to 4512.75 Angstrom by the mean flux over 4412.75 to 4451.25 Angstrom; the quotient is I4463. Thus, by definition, 1.09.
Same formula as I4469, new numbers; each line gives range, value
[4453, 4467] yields 22.19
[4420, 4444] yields 20.35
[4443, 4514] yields 24.1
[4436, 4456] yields 23.68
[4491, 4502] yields 22.02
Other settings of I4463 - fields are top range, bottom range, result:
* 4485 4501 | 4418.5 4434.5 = 1.14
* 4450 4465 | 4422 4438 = 1.04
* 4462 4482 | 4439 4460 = 0.93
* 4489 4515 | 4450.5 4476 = 1.15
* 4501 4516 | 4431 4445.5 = 1.11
